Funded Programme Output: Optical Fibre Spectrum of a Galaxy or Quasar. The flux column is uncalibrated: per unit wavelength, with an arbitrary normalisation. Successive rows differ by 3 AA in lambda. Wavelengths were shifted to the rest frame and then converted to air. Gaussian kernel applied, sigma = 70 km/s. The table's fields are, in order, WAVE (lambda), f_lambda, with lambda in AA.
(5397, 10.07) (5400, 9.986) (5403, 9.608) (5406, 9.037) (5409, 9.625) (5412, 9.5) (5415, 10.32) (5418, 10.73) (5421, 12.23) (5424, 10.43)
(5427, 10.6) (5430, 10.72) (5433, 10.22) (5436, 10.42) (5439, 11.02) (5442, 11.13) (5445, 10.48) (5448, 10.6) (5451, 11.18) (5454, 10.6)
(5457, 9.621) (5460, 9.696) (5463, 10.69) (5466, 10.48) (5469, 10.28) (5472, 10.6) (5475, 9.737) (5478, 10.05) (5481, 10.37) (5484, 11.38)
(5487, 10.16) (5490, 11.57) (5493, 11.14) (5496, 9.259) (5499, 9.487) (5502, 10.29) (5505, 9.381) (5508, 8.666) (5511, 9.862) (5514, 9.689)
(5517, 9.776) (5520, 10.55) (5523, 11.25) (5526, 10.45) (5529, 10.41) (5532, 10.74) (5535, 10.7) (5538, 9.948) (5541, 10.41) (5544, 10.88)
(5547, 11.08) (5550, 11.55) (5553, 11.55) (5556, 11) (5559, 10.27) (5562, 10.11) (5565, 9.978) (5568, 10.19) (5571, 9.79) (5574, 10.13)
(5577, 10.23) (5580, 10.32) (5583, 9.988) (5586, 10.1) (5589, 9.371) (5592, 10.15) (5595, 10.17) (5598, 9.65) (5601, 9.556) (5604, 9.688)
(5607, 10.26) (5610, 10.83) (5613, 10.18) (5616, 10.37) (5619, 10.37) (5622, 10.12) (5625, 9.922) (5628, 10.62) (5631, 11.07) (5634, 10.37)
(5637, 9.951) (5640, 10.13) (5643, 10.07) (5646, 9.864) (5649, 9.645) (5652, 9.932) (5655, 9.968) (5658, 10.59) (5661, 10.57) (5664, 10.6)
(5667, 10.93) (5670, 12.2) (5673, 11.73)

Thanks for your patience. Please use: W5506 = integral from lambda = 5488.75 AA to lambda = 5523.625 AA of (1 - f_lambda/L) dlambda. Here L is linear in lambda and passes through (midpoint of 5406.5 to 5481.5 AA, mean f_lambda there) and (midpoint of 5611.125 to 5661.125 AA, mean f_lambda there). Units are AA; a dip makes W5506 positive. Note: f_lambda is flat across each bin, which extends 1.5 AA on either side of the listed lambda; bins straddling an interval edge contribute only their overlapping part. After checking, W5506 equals 1.1 AA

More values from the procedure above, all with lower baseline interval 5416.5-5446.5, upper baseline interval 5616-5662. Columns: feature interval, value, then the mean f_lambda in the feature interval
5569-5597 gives 0.9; 10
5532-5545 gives 0.0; 10.5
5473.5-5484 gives 0.4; 10.2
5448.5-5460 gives 0.4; 10.4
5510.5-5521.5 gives 0.6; 9.98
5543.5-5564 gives -0.9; 10.9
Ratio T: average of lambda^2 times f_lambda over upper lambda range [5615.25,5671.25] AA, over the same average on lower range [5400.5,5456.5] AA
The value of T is 1.07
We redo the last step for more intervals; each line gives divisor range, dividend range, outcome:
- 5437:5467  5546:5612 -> 1.02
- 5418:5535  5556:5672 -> 1.03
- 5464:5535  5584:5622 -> 1.02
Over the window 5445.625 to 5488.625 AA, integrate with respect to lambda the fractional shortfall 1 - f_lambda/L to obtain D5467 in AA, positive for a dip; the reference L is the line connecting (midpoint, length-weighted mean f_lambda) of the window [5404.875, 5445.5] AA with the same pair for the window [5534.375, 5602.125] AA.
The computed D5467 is 0.1 AA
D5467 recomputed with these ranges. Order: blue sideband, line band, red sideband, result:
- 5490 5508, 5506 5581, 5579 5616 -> -2.9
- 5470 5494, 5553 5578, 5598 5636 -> 0.2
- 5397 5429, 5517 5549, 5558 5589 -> -1.6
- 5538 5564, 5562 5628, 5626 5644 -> 3.0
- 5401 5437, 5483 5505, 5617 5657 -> -0.3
